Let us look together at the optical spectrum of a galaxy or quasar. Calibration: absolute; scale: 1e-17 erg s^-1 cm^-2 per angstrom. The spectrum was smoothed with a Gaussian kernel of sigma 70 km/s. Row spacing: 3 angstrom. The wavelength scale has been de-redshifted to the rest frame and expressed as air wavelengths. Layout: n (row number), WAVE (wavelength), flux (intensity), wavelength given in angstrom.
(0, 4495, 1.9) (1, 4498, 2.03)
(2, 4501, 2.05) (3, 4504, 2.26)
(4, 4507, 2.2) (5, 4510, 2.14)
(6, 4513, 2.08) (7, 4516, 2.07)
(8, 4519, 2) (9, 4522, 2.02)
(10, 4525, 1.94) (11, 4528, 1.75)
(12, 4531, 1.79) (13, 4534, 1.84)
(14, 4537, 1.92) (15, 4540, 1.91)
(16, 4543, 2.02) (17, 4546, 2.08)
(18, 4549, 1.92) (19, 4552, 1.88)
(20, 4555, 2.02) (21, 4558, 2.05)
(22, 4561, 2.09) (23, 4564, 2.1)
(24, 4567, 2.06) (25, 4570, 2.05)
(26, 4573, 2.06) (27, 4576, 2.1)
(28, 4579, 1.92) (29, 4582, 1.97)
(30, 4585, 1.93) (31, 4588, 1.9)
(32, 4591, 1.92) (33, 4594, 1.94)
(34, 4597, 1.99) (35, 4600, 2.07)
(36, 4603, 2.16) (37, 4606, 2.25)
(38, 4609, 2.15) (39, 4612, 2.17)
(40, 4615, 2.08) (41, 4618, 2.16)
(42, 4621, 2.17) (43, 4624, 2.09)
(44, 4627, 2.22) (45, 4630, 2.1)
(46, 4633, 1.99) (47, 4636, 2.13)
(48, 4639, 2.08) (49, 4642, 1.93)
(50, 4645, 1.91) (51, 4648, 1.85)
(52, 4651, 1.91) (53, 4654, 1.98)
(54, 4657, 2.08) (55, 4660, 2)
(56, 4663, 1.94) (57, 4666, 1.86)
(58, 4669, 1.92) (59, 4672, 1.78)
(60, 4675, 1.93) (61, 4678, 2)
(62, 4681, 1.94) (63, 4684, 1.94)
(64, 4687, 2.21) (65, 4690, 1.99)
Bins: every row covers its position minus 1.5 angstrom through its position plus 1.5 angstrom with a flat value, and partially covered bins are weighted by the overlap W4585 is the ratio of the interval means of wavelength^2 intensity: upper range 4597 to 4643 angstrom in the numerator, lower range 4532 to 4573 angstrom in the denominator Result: 1.1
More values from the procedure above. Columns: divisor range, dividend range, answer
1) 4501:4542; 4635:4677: 1.04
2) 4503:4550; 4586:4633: 1.09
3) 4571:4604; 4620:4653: 1.04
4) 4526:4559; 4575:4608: 1.07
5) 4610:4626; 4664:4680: 0.91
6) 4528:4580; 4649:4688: 1.04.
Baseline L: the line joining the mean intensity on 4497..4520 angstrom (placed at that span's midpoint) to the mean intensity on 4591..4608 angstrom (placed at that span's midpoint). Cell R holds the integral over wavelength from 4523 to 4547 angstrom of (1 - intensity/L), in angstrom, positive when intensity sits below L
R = 2.2 angstrom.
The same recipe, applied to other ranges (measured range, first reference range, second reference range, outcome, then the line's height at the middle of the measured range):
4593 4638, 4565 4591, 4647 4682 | -3.29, 1.97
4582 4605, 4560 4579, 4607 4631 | 1.23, 2.1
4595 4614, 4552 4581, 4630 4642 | -0.72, 2.05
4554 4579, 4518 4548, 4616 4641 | -0.84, 1.99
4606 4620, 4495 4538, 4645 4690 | -1.29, 1.97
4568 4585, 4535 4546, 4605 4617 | 0.41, 2.06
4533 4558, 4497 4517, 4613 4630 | 2.01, 2.13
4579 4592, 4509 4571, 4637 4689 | 0.30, 1.98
